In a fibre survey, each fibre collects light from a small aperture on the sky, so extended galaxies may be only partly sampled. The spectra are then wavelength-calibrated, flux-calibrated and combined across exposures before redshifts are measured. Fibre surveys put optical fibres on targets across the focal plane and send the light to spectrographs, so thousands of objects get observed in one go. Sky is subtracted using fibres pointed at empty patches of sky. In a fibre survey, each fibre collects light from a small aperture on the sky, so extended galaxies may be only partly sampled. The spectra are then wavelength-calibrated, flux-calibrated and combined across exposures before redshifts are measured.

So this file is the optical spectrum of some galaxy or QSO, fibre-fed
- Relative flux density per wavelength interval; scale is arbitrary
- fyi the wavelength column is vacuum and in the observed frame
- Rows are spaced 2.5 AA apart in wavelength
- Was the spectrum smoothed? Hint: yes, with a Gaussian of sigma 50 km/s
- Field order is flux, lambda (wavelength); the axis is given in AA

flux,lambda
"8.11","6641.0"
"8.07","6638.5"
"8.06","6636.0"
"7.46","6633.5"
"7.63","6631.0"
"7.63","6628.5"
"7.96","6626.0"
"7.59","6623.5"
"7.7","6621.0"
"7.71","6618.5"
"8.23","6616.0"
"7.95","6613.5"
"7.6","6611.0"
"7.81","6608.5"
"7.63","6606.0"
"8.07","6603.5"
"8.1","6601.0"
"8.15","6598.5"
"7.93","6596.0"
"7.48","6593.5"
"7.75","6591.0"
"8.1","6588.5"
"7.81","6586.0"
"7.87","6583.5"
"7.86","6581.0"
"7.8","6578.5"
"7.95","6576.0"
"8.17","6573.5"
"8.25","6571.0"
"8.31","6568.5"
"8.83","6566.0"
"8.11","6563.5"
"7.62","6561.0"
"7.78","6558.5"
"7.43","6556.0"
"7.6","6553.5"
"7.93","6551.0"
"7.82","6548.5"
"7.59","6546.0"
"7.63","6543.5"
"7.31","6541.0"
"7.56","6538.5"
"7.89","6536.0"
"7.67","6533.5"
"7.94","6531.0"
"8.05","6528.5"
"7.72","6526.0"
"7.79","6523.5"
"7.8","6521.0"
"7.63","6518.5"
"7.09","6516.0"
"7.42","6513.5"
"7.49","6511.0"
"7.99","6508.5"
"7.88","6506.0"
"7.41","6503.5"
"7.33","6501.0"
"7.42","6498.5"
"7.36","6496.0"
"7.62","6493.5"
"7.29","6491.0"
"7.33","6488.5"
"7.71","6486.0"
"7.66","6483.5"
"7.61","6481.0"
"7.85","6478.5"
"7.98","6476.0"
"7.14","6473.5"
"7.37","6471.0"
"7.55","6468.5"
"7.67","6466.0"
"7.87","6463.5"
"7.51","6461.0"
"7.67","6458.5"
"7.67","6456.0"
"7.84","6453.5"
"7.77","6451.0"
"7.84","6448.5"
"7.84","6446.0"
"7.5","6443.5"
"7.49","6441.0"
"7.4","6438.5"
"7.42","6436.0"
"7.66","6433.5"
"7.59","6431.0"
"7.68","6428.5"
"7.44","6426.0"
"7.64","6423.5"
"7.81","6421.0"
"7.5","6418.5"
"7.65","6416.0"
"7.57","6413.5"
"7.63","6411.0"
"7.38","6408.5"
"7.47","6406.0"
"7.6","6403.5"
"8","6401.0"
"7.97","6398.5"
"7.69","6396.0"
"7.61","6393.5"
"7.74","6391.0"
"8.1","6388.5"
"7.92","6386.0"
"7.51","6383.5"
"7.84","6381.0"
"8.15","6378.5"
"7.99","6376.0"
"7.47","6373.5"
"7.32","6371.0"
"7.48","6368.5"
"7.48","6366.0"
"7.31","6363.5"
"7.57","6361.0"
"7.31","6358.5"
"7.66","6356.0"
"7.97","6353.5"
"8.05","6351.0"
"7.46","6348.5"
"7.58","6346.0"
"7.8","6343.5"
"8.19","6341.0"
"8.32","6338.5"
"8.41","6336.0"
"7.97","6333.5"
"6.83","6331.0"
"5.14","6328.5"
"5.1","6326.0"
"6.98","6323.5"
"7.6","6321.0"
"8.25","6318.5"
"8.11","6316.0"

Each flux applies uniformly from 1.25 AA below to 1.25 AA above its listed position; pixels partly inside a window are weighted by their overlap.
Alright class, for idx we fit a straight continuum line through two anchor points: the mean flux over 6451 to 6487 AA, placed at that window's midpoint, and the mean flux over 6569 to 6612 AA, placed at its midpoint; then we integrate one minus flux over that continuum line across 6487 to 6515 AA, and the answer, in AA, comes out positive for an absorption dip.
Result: 0.8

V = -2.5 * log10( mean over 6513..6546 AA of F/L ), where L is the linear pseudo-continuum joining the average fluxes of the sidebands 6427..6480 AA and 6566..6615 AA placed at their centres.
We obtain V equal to 0.02 mag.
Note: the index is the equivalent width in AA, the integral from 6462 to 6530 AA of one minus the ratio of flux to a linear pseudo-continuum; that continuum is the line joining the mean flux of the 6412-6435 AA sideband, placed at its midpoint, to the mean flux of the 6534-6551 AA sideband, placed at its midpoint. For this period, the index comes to 0.4 AA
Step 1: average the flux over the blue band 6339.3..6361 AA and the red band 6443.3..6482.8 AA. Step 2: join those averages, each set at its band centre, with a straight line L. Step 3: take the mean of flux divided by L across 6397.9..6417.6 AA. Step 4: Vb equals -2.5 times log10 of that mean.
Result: 0.01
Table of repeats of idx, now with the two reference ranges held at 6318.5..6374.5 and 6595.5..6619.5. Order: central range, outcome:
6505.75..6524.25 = 0.30 AA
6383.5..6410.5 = -0.76 AA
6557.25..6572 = -0.58 AA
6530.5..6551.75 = 0.28 AA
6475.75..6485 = -0.09 AA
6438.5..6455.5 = -0.16 AA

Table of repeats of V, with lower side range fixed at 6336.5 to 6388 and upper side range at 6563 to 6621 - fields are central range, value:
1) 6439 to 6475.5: 0.03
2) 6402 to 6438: 0.03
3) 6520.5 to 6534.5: 0.01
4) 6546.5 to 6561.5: 0.03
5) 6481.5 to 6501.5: 0.06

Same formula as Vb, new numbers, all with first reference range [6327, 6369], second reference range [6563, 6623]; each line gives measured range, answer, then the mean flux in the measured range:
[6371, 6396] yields -0.02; 7.78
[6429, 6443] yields 0.02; 7.52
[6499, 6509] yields 0.03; 7.61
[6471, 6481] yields 0.02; 7.62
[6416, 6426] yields 0.01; 7.62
